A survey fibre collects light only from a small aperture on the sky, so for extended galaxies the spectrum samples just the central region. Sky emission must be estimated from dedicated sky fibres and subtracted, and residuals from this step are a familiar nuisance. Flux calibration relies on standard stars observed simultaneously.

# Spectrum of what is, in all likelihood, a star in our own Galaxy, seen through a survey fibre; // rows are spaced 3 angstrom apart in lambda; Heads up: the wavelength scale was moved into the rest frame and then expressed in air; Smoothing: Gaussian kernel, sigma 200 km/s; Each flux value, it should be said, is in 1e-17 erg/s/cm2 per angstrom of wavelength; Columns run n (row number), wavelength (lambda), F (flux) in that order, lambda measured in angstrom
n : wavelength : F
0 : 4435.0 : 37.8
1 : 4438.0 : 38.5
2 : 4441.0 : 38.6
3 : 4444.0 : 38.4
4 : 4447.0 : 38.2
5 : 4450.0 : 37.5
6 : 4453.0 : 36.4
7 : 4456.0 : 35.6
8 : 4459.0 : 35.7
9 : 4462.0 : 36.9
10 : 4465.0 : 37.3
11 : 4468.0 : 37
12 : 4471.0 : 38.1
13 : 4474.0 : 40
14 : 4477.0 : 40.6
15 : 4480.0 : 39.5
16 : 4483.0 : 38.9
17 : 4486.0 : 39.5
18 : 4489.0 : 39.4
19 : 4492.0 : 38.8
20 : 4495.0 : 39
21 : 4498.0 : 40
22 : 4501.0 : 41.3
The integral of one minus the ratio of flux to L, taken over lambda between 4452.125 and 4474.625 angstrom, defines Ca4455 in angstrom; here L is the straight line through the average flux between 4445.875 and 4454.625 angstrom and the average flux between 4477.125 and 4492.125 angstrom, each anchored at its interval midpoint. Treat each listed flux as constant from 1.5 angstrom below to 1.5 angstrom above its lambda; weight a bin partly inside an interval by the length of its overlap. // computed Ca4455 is 0.63 angstrom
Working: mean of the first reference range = 37.3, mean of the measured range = 37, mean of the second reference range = 39.4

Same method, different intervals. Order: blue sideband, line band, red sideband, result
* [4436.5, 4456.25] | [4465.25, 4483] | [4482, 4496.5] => -0.1 angstrom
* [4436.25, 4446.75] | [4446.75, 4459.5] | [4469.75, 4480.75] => 0.7 angstrom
